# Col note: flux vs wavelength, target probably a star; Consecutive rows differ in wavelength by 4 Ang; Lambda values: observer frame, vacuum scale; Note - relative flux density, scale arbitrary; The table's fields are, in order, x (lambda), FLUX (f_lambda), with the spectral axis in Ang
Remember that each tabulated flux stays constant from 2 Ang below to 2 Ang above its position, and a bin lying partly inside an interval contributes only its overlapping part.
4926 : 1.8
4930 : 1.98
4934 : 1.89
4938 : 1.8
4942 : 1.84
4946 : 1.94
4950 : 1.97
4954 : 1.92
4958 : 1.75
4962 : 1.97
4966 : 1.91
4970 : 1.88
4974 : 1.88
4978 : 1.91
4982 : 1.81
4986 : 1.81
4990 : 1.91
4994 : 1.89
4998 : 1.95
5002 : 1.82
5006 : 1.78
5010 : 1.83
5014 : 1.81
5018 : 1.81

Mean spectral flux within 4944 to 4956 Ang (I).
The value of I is 1.94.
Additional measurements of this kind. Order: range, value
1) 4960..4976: 1.91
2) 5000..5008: 1.8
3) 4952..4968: 1.89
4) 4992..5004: 1.89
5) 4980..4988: 1.81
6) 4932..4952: 1.89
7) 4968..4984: 1.87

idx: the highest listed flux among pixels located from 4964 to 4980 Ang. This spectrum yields 1.91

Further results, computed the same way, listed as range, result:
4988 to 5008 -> 1.95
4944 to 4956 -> 1.97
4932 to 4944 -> 1.89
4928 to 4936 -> 1.98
